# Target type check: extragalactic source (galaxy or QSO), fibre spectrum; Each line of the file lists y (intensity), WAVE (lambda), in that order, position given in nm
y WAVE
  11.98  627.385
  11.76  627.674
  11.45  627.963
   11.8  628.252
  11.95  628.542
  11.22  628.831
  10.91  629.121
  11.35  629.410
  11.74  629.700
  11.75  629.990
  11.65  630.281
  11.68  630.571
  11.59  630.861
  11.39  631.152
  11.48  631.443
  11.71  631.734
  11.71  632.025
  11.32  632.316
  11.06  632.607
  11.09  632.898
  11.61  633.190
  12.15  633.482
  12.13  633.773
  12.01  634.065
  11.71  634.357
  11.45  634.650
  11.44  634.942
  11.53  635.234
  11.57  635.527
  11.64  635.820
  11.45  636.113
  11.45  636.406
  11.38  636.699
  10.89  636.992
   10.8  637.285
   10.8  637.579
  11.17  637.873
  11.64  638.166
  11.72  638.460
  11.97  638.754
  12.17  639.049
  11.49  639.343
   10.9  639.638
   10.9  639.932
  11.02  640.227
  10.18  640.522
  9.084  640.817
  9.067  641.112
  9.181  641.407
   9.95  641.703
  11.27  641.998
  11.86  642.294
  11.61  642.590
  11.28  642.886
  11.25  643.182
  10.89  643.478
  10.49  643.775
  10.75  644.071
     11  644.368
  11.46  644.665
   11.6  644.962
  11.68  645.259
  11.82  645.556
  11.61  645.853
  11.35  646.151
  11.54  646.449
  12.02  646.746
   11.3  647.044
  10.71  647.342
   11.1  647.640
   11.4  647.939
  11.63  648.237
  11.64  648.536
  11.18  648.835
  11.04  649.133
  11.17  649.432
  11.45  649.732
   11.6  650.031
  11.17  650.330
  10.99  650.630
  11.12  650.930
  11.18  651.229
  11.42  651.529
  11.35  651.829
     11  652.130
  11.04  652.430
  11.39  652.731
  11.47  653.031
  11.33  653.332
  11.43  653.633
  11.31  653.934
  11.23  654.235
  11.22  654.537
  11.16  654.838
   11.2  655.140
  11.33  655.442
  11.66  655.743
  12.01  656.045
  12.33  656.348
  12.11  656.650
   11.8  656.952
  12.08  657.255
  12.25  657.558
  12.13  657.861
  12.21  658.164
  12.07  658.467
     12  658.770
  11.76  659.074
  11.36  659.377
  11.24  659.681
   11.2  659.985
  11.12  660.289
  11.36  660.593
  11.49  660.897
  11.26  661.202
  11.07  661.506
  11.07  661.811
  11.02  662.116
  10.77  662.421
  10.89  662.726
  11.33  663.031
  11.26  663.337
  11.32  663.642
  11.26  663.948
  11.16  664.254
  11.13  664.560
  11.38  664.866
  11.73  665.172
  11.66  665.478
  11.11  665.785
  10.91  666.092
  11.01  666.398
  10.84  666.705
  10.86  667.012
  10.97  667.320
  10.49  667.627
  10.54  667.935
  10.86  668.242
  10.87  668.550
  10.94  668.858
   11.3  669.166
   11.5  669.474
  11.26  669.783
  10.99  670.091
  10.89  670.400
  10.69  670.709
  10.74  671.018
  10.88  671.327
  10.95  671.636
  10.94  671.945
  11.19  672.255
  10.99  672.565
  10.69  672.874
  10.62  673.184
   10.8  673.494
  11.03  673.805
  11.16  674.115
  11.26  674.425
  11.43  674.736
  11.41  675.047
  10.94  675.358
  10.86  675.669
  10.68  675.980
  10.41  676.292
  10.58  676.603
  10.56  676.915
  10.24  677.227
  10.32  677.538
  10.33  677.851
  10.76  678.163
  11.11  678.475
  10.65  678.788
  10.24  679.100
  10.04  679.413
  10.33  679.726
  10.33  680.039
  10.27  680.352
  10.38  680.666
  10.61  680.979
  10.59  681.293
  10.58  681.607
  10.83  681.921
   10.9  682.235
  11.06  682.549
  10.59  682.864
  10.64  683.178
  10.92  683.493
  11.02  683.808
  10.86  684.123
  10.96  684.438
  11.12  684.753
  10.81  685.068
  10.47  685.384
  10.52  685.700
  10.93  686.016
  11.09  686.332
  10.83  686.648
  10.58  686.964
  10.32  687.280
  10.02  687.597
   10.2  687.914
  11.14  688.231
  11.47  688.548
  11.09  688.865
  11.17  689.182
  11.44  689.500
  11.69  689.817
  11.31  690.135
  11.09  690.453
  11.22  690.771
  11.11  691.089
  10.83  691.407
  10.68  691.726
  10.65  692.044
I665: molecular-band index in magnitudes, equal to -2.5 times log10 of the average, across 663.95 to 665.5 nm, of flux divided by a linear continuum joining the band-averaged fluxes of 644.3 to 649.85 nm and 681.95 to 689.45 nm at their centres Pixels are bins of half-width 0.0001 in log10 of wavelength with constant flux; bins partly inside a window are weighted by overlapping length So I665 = -0.02 mag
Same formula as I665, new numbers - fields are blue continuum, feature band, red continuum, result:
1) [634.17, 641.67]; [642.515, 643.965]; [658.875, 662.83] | 0.00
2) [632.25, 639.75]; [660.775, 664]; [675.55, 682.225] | -0.03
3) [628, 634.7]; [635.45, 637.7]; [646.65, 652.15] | 0.02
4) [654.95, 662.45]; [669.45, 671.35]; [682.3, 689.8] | 0.03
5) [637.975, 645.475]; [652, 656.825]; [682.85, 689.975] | -0.05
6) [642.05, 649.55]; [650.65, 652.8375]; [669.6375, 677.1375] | 0.00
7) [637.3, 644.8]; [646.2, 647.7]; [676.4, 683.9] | -0.05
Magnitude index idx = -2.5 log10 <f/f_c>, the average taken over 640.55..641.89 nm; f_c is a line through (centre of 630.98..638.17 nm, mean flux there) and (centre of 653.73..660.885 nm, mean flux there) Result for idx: 0.21 mag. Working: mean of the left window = 11.5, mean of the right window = 11.7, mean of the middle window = 9.46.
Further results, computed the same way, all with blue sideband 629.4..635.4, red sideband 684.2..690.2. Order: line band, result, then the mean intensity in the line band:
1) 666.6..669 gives 0.03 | 10.8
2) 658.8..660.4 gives -0.01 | 11.4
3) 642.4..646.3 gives 0.01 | 11.3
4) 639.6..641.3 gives 0.14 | 10.1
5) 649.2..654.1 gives 0.01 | 11.3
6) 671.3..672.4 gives 0.01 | 11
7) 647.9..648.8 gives -0.01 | 11.5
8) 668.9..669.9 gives -0.02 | 11.3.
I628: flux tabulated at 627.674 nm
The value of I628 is 11.76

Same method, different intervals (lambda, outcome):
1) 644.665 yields 11.46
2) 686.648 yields 10.83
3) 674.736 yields 11.43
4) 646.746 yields 12.02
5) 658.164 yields 12.21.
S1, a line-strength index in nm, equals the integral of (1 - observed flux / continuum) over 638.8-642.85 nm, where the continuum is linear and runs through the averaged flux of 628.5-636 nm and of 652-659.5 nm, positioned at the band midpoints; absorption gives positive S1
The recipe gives 0.306 nm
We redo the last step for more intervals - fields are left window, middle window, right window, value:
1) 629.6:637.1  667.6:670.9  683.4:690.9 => 0.05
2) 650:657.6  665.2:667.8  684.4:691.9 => 0.06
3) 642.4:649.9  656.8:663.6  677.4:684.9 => -0.27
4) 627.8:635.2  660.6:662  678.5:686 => -0.03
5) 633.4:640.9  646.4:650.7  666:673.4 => -0.05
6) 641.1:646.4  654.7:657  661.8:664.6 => -0.12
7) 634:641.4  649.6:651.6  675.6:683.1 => -0.06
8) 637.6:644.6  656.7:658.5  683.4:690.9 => -0.19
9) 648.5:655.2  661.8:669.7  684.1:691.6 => 0.03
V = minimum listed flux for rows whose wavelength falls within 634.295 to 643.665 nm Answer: 9.067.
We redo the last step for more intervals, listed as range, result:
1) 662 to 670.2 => 10.49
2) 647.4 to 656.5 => 10.99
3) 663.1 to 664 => 11.26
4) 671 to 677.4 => 10.24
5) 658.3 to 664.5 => 10.77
